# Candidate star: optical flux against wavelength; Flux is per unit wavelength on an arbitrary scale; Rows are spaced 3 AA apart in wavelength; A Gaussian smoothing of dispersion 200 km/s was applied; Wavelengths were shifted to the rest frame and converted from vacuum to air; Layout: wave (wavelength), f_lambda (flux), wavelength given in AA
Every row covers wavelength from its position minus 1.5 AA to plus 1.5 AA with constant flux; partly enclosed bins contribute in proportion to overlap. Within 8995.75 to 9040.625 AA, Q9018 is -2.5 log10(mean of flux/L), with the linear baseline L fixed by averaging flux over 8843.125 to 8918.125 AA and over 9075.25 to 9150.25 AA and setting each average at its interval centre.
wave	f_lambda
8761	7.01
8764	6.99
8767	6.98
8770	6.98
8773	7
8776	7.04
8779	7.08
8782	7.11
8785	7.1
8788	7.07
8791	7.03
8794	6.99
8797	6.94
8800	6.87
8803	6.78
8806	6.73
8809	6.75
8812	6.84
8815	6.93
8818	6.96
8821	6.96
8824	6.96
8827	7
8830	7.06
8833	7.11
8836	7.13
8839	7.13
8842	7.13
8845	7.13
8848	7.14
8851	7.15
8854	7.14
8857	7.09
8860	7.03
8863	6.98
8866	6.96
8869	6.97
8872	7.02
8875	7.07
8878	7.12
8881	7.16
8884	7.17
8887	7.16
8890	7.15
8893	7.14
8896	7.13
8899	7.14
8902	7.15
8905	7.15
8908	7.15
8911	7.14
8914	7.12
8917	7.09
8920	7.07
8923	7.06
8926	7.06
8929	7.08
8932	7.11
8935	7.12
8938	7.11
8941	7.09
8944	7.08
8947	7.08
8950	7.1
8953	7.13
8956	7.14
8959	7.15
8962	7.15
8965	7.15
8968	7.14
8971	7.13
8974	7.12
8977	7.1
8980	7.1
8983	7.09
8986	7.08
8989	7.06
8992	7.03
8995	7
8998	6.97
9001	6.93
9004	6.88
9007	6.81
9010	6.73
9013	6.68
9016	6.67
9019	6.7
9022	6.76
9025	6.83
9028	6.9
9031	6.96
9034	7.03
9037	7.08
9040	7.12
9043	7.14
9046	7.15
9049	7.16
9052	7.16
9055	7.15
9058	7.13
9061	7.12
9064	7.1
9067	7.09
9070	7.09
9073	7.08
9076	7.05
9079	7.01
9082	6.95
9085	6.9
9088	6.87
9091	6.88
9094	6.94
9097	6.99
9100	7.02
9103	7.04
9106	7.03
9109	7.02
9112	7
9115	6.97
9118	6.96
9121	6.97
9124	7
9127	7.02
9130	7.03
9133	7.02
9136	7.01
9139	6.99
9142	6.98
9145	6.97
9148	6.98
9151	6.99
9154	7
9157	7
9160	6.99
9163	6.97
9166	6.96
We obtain 0.03 mag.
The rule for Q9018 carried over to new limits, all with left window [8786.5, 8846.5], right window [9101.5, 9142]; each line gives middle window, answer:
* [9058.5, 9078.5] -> -0.01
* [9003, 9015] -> 0.04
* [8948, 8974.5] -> -0.02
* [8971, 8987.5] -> -0.02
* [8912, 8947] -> -0.02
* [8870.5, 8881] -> -0.02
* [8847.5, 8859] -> -0.02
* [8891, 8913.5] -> -0.02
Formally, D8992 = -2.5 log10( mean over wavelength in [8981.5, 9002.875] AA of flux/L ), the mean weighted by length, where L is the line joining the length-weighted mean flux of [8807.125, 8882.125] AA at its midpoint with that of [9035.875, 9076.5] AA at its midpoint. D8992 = 0.01 mag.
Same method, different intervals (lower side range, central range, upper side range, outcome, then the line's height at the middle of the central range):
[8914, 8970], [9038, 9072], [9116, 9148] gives -0.01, 7.04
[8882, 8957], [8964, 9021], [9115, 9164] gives 0.02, 7.08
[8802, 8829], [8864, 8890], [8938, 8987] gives -0.02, 6.98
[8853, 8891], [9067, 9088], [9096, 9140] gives 0.00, 7.02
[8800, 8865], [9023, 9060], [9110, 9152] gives -0.01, 7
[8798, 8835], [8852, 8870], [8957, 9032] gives -0.02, 6.93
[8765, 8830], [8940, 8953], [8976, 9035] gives -0.03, 6.93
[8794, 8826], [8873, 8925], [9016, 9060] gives -0.03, 6.93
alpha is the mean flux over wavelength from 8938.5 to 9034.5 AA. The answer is 6.99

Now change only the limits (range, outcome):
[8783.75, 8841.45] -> 6.97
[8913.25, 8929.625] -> 7.08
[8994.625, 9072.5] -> 6.98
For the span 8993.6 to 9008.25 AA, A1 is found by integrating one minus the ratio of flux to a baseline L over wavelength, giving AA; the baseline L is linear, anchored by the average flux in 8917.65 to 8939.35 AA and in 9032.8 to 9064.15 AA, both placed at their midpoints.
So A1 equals 0.4 AA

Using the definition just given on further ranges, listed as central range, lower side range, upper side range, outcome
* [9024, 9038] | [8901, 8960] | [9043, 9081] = 0.3 AA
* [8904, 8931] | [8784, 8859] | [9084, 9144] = -0.4 AA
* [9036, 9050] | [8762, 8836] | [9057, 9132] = -0.3 AA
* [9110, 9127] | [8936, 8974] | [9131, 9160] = 0.1 AA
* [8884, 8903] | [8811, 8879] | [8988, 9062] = -0.3 AA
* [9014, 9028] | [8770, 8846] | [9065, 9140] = 0.5 AA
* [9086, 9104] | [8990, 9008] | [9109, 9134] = 0.1 AA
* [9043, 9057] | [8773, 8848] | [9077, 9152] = -0.3 AA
